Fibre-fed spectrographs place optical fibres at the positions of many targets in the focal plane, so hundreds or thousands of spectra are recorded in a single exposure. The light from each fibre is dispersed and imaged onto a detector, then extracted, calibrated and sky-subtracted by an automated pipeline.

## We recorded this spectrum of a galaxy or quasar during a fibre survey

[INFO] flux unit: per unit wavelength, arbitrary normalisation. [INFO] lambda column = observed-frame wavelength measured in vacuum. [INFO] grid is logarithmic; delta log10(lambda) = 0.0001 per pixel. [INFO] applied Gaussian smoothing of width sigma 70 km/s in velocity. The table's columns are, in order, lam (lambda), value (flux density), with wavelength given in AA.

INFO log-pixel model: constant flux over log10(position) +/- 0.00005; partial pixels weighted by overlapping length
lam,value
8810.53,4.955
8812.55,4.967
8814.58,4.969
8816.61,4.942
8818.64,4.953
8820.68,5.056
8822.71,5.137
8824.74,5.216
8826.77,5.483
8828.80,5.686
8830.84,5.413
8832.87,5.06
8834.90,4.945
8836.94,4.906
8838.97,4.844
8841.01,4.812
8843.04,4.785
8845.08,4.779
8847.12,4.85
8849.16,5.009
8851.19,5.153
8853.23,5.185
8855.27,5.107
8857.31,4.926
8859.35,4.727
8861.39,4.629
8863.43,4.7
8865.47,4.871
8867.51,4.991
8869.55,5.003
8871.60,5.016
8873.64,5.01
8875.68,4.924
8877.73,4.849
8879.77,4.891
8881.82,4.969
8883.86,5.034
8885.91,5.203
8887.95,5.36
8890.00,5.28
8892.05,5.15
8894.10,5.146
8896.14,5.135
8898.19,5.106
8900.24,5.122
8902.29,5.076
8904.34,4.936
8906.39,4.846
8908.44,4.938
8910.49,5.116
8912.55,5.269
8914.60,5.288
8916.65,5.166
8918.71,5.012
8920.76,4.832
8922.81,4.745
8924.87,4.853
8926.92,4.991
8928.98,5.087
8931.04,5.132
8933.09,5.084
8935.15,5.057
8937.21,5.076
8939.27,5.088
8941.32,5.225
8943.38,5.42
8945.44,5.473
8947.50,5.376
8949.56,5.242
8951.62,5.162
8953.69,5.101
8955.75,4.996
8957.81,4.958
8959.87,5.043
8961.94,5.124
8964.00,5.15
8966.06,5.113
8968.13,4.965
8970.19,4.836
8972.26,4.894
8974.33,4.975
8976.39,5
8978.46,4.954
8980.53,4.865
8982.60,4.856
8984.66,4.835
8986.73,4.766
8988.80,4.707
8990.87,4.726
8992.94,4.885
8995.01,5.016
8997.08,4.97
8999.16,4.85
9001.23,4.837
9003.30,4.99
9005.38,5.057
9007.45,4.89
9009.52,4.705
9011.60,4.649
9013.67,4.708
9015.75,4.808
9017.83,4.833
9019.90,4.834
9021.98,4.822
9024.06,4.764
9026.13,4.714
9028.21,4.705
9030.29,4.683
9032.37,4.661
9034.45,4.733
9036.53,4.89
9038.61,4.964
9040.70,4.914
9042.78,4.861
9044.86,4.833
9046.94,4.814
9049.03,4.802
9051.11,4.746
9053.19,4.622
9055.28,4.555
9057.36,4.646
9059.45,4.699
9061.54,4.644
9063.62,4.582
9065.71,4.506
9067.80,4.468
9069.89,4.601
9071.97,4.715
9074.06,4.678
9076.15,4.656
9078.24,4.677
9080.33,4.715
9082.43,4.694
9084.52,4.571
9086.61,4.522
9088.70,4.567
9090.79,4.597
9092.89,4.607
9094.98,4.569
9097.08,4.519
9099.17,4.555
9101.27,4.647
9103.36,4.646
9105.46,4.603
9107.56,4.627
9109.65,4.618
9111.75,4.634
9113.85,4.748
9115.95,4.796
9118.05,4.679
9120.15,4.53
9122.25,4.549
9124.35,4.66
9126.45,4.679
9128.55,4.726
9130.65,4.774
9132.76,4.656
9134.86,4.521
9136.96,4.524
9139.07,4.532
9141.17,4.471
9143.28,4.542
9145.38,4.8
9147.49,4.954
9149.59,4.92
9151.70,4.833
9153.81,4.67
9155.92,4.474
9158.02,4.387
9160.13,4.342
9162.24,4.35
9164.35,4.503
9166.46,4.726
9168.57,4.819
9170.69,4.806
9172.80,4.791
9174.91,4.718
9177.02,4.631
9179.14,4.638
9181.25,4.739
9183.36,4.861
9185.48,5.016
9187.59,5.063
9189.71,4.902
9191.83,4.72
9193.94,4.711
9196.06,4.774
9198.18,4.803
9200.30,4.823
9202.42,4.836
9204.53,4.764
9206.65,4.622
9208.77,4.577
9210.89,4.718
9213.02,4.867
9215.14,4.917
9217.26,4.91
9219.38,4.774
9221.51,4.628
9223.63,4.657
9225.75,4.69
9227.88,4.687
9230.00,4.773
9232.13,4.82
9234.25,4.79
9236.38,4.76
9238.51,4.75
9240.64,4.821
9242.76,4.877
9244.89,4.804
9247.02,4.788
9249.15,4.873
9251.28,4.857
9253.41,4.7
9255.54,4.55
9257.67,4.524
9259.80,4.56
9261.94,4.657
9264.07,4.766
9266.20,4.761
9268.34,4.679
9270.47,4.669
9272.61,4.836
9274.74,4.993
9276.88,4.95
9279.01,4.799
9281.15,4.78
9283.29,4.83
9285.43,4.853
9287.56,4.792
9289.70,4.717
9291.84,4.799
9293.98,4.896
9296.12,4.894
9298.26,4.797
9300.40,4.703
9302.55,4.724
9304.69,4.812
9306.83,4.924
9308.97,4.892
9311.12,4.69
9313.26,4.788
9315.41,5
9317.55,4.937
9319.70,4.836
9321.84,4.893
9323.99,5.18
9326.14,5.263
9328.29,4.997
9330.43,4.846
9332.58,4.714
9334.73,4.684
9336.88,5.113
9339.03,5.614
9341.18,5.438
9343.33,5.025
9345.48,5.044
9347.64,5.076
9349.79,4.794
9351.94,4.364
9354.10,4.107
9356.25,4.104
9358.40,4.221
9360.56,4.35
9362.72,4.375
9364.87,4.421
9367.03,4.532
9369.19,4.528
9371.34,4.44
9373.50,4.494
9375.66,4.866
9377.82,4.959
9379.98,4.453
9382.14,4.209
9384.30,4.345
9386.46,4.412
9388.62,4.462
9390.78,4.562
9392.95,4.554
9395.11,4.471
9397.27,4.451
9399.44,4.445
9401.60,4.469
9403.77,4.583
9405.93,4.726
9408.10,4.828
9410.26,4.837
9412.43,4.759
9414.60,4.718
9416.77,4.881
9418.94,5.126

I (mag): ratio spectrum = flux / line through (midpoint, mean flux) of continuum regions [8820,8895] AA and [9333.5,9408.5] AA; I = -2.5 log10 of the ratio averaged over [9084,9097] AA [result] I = 0.06 mag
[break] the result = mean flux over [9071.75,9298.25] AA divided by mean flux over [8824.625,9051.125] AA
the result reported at 0.9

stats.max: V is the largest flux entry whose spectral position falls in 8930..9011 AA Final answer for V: 5.473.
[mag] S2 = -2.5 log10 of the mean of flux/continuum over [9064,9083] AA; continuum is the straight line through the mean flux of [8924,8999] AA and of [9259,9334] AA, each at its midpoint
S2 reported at 0.08 mag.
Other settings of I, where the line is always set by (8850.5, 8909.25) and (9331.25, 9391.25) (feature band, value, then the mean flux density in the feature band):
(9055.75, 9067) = 0.06 mag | 4.61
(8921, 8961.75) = -0.03 mag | 5.11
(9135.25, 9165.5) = 0.05 mag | 4.59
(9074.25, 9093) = 0.05 mag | 4.62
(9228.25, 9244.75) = -0.01 mag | 4.8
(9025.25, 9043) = 0.02 mag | 4.79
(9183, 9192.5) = -0.03 mag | 4.92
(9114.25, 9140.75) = 0.04 mag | 4.63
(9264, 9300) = -0.03 mag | 4.81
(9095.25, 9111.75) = 0.05 mag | 4.6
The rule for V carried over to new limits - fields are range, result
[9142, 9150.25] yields 4.954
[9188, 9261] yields 4.917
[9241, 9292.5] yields 4.993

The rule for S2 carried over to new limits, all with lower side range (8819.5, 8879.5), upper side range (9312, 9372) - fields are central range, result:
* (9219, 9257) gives 0.02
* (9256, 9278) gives 0.02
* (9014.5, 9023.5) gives 0.02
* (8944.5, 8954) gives -0.07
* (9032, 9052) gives 0.02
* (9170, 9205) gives 0.01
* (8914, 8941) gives -0.01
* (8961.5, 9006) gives 0.00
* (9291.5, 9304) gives 0.00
